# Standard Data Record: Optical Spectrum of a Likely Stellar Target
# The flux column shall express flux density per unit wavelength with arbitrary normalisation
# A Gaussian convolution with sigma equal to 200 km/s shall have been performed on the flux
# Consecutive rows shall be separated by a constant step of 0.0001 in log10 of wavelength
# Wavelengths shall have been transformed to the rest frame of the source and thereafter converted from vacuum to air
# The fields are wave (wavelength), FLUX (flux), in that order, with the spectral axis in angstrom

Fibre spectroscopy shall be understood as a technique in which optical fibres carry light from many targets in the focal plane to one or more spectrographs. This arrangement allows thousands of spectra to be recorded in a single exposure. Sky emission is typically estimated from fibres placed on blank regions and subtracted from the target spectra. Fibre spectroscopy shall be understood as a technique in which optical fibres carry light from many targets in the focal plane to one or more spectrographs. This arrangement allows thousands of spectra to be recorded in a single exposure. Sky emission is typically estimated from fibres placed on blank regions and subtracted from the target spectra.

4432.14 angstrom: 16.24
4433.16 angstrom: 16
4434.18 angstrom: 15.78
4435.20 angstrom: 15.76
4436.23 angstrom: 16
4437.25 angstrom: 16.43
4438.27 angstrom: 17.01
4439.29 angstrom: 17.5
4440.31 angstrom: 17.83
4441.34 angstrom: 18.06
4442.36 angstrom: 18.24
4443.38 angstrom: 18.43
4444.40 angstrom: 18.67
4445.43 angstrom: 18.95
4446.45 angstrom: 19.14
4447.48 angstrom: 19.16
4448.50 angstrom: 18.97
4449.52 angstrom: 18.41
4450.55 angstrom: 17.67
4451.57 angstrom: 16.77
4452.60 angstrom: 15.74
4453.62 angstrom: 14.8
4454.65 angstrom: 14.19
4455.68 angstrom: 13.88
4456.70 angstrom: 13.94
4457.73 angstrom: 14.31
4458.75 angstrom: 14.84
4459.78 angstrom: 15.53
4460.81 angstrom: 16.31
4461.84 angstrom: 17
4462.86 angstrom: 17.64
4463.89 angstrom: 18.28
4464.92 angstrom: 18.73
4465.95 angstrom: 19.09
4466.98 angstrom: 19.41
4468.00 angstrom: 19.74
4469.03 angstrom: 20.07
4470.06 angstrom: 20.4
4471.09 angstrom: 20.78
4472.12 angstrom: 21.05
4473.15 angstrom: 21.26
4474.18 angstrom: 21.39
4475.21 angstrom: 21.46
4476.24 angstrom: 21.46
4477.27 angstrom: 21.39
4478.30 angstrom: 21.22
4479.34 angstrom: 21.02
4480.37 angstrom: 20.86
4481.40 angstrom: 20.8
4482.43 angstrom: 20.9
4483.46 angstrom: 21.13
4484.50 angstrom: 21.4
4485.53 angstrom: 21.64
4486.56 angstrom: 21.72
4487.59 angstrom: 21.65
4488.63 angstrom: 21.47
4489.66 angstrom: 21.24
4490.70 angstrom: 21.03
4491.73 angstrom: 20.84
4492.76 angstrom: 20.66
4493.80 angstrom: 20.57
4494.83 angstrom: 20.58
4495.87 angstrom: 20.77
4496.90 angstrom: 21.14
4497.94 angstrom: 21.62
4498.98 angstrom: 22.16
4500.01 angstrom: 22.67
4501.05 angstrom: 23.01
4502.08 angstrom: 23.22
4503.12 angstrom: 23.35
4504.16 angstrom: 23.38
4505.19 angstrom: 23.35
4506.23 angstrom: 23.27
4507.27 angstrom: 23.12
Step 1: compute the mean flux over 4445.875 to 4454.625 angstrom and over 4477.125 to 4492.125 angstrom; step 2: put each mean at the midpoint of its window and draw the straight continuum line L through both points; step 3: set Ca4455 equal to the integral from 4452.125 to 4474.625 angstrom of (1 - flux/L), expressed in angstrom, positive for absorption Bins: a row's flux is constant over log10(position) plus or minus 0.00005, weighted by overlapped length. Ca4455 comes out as 1.5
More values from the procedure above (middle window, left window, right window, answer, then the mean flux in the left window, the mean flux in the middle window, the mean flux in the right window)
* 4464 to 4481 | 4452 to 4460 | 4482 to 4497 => -2.6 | 14.6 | 20.5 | 21.1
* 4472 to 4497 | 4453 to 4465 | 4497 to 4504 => -1.6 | 15.7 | 21.1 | 22.6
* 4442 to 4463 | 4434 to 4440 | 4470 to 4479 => 1.8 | 16.5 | 16.8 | 21.2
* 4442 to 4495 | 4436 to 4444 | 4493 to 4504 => 1.5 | 17.5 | 19.2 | 21.9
